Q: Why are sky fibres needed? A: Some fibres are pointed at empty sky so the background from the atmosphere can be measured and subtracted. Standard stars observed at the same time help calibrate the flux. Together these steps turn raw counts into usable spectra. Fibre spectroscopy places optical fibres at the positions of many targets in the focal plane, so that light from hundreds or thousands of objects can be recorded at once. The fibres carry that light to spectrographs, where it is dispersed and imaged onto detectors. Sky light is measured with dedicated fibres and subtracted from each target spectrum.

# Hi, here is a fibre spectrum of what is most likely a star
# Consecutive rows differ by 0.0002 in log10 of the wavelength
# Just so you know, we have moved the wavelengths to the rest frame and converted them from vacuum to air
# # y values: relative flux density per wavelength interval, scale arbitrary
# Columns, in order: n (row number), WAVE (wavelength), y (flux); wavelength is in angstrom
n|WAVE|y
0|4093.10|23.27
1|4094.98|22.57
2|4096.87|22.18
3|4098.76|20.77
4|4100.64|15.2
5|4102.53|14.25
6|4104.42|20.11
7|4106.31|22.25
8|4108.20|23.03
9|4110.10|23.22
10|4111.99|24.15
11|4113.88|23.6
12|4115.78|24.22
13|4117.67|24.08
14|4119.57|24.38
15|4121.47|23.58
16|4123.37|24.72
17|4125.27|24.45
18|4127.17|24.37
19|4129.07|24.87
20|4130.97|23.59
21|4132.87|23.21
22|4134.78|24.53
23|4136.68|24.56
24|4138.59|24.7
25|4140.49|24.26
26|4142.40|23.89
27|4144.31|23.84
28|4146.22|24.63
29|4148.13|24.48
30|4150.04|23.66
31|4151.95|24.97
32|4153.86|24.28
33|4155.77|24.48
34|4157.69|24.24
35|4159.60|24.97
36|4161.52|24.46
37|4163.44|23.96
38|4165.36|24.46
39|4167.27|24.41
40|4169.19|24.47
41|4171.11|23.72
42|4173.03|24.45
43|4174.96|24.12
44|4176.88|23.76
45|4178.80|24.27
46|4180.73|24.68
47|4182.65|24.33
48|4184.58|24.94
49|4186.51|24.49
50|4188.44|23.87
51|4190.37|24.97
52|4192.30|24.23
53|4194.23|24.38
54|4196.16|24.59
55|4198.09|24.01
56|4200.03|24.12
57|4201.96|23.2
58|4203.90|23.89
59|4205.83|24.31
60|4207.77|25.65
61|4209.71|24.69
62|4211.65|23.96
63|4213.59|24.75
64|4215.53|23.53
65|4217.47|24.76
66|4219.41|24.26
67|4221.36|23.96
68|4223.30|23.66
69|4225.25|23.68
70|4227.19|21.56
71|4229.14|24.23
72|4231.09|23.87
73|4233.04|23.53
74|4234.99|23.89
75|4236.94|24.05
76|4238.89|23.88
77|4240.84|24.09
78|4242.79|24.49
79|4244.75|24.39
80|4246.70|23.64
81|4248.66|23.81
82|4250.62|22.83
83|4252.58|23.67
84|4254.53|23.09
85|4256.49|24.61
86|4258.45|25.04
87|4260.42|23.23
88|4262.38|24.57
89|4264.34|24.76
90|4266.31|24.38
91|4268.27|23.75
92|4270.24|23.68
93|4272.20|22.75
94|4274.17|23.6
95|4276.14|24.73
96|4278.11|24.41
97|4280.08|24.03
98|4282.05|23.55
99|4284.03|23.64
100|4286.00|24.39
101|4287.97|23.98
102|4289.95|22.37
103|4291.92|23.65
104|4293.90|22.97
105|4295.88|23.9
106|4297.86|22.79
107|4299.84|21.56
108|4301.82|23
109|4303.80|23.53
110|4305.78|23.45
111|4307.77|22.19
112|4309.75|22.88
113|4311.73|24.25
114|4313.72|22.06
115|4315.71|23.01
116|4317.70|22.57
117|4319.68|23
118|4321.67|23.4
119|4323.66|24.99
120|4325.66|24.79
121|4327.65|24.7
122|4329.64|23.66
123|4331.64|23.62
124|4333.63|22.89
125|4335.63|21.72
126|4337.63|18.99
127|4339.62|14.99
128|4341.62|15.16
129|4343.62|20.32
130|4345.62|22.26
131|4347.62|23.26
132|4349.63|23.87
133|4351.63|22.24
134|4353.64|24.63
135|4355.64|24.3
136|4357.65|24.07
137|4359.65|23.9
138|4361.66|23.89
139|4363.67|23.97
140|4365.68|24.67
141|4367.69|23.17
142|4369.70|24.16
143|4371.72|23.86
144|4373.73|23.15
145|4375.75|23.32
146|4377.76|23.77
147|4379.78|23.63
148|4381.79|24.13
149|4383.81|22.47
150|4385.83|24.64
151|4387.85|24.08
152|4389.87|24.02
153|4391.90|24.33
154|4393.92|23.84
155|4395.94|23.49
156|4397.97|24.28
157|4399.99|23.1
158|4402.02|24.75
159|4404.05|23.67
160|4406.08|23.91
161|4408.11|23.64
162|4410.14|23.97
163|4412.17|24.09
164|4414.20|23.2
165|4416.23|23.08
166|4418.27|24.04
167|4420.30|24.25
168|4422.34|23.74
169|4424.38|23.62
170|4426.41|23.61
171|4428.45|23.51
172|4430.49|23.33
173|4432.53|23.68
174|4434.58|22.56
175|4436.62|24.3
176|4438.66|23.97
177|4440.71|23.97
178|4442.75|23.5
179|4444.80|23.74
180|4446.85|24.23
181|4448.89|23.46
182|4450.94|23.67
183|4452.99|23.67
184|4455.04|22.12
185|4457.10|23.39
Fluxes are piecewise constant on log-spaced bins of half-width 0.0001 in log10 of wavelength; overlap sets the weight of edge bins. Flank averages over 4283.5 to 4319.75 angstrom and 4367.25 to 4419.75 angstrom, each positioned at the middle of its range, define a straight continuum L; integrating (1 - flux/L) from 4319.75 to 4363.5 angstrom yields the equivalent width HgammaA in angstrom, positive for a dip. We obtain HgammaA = 1.7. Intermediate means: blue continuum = 23.1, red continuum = 23.8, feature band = 22.5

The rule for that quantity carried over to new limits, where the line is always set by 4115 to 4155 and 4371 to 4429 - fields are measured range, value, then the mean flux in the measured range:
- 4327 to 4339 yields 0.8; 22.3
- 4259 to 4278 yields 0.0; 24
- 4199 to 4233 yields 0.2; 24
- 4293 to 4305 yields 0.5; 23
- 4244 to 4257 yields 0.2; 23.7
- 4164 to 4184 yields -0.1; 24.3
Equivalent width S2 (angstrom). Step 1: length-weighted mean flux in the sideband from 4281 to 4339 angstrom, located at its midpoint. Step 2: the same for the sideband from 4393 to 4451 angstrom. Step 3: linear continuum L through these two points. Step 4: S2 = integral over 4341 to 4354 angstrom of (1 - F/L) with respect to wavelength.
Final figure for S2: 0.9 angstrom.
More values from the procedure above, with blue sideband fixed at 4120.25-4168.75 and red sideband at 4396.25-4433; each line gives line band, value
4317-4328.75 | 0.0 angstrom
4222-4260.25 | 0.5 angstrom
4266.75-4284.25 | 0.2 angstrom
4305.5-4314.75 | 0.4 angstrom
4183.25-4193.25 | -0.1 angstrom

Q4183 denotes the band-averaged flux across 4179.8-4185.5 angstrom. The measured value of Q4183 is 24.7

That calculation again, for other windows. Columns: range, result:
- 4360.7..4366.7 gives 24.2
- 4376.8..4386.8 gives 23.7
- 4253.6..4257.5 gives 23.9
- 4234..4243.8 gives 24.1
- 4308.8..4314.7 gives 23.1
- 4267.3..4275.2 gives 23.5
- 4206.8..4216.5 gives 24.5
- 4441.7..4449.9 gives 23.8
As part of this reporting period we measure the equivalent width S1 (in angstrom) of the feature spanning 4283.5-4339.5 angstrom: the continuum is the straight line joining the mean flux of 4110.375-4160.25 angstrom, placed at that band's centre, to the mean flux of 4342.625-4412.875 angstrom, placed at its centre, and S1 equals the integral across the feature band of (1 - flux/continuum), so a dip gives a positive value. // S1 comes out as 1.9 angstrom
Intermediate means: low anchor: 24.2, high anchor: 23.7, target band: 23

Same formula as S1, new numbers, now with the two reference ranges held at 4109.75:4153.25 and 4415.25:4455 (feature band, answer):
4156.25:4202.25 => -0.40 angstrom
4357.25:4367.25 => -0.12 angstrom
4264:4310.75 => 0.84 angstrom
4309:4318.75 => 0.37 angstrom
